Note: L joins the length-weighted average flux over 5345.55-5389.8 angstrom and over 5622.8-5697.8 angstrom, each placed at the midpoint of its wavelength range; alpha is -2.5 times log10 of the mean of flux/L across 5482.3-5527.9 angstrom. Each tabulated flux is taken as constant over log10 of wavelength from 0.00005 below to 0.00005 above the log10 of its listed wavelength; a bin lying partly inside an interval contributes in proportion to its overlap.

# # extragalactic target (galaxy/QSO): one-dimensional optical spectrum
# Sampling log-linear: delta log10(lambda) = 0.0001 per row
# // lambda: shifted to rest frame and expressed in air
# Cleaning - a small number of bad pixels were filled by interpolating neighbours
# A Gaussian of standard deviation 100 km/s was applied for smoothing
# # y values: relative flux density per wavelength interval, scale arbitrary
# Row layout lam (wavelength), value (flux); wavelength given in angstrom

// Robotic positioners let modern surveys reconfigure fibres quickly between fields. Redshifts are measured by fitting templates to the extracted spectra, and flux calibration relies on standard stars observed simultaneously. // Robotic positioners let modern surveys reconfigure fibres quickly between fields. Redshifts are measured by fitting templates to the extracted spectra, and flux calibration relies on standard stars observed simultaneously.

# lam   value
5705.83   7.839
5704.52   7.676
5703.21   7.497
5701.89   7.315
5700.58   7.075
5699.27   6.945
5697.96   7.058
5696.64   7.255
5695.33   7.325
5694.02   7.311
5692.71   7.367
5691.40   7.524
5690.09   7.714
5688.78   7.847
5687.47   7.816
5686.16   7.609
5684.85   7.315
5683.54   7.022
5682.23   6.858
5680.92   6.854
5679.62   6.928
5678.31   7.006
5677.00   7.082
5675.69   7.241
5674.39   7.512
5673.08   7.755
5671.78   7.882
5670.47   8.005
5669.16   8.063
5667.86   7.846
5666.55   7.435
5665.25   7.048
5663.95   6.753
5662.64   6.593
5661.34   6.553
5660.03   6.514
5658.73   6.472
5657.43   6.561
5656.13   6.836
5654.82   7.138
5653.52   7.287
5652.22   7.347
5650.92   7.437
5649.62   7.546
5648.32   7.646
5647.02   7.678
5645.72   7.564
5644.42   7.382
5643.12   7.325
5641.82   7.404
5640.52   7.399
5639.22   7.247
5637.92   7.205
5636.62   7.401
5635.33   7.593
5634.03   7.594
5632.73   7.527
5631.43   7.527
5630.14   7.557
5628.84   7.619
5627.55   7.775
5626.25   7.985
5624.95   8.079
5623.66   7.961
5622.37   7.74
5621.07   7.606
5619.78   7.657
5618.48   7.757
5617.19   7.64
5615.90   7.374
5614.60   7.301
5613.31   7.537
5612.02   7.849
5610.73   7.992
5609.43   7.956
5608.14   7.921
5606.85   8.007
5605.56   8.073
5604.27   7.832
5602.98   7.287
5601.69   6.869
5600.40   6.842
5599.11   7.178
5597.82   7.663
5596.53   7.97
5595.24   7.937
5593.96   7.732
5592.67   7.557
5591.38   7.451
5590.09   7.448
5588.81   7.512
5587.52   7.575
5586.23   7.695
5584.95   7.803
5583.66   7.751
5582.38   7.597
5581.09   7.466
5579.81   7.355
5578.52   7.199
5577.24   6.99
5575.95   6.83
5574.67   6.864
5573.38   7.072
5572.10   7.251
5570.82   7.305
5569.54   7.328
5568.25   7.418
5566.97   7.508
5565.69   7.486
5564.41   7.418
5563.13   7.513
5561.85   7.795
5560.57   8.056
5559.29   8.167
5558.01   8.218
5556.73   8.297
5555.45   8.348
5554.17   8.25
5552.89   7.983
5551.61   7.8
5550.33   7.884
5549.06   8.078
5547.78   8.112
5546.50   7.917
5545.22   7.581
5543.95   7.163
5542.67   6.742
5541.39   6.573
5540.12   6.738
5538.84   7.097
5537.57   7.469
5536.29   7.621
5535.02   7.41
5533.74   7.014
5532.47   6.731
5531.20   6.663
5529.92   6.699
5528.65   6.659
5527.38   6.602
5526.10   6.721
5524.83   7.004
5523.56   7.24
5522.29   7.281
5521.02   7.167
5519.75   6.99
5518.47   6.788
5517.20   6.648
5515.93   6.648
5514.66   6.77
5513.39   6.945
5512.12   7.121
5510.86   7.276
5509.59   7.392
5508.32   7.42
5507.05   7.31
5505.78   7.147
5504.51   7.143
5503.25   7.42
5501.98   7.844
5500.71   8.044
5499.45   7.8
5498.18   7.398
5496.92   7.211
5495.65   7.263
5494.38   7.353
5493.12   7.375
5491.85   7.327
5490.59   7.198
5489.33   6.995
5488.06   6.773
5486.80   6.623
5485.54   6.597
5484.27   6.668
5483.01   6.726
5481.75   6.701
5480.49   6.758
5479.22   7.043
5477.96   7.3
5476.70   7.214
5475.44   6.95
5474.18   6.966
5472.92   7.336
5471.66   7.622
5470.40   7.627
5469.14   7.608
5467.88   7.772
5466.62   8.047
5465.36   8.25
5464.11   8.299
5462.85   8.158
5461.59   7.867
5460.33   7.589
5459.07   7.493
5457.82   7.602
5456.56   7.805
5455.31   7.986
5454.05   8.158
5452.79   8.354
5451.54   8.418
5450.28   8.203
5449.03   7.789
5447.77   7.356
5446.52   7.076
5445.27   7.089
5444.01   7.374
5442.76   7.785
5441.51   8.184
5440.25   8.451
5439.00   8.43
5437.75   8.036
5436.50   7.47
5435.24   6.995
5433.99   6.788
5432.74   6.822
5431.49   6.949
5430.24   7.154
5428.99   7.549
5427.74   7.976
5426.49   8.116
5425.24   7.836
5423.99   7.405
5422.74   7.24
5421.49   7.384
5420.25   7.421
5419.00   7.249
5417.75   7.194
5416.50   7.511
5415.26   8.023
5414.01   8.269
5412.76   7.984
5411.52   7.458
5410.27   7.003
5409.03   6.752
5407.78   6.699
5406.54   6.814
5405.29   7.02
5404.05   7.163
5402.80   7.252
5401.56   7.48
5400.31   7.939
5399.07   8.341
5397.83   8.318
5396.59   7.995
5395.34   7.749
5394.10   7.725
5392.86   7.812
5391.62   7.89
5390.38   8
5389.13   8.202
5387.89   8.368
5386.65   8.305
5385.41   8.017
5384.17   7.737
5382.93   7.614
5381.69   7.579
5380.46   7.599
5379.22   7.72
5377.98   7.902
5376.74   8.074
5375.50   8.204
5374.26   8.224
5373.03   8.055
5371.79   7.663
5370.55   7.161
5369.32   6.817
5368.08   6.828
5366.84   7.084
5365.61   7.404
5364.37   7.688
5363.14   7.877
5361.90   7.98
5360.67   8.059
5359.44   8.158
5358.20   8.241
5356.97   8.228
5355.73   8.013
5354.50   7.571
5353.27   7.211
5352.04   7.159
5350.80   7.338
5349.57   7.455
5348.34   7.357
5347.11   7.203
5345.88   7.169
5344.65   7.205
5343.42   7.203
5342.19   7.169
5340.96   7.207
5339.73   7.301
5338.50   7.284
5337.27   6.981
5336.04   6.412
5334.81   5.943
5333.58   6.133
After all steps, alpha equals 0.064 mag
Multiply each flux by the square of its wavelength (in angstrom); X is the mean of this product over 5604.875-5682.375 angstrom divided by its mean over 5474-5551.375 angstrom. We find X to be 1.1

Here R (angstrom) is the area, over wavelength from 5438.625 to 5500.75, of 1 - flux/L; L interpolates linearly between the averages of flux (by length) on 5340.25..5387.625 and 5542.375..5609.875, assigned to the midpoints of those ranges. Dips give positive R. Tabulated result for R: 0.9 angstrom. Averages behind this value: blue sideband 7.62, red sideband 7.61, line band 7.51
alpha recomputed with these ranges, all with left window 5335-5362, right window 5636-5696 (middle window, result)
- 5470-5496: 0.046 mag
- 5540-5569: -0.054 mag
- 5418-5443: -0.024 mag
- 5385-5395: -0.089 mag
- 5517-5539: 0.054 mag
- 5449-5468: -0.088 mag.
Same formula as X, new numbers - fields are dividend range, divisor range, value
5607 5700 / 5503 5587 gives 1.05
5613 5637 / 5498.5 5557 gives 1.09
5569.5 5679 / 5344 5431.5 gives 1.06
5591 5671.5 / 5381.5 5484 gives 1.06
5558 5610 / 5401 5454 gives 1.06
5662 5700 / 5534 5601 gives 1.01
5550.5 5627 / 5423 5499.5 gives 1.07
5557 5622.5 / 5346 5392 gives 1.06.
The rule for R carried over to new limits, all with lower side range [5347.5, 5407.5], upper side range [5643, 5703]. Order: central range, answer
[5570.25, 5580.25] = 0.43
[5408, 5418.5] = 0.23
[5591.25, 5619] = -0.94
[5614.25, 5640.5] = -0.94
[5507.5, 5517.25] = 0.59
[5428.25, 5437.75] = 0.56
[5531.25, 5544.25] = 0.76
